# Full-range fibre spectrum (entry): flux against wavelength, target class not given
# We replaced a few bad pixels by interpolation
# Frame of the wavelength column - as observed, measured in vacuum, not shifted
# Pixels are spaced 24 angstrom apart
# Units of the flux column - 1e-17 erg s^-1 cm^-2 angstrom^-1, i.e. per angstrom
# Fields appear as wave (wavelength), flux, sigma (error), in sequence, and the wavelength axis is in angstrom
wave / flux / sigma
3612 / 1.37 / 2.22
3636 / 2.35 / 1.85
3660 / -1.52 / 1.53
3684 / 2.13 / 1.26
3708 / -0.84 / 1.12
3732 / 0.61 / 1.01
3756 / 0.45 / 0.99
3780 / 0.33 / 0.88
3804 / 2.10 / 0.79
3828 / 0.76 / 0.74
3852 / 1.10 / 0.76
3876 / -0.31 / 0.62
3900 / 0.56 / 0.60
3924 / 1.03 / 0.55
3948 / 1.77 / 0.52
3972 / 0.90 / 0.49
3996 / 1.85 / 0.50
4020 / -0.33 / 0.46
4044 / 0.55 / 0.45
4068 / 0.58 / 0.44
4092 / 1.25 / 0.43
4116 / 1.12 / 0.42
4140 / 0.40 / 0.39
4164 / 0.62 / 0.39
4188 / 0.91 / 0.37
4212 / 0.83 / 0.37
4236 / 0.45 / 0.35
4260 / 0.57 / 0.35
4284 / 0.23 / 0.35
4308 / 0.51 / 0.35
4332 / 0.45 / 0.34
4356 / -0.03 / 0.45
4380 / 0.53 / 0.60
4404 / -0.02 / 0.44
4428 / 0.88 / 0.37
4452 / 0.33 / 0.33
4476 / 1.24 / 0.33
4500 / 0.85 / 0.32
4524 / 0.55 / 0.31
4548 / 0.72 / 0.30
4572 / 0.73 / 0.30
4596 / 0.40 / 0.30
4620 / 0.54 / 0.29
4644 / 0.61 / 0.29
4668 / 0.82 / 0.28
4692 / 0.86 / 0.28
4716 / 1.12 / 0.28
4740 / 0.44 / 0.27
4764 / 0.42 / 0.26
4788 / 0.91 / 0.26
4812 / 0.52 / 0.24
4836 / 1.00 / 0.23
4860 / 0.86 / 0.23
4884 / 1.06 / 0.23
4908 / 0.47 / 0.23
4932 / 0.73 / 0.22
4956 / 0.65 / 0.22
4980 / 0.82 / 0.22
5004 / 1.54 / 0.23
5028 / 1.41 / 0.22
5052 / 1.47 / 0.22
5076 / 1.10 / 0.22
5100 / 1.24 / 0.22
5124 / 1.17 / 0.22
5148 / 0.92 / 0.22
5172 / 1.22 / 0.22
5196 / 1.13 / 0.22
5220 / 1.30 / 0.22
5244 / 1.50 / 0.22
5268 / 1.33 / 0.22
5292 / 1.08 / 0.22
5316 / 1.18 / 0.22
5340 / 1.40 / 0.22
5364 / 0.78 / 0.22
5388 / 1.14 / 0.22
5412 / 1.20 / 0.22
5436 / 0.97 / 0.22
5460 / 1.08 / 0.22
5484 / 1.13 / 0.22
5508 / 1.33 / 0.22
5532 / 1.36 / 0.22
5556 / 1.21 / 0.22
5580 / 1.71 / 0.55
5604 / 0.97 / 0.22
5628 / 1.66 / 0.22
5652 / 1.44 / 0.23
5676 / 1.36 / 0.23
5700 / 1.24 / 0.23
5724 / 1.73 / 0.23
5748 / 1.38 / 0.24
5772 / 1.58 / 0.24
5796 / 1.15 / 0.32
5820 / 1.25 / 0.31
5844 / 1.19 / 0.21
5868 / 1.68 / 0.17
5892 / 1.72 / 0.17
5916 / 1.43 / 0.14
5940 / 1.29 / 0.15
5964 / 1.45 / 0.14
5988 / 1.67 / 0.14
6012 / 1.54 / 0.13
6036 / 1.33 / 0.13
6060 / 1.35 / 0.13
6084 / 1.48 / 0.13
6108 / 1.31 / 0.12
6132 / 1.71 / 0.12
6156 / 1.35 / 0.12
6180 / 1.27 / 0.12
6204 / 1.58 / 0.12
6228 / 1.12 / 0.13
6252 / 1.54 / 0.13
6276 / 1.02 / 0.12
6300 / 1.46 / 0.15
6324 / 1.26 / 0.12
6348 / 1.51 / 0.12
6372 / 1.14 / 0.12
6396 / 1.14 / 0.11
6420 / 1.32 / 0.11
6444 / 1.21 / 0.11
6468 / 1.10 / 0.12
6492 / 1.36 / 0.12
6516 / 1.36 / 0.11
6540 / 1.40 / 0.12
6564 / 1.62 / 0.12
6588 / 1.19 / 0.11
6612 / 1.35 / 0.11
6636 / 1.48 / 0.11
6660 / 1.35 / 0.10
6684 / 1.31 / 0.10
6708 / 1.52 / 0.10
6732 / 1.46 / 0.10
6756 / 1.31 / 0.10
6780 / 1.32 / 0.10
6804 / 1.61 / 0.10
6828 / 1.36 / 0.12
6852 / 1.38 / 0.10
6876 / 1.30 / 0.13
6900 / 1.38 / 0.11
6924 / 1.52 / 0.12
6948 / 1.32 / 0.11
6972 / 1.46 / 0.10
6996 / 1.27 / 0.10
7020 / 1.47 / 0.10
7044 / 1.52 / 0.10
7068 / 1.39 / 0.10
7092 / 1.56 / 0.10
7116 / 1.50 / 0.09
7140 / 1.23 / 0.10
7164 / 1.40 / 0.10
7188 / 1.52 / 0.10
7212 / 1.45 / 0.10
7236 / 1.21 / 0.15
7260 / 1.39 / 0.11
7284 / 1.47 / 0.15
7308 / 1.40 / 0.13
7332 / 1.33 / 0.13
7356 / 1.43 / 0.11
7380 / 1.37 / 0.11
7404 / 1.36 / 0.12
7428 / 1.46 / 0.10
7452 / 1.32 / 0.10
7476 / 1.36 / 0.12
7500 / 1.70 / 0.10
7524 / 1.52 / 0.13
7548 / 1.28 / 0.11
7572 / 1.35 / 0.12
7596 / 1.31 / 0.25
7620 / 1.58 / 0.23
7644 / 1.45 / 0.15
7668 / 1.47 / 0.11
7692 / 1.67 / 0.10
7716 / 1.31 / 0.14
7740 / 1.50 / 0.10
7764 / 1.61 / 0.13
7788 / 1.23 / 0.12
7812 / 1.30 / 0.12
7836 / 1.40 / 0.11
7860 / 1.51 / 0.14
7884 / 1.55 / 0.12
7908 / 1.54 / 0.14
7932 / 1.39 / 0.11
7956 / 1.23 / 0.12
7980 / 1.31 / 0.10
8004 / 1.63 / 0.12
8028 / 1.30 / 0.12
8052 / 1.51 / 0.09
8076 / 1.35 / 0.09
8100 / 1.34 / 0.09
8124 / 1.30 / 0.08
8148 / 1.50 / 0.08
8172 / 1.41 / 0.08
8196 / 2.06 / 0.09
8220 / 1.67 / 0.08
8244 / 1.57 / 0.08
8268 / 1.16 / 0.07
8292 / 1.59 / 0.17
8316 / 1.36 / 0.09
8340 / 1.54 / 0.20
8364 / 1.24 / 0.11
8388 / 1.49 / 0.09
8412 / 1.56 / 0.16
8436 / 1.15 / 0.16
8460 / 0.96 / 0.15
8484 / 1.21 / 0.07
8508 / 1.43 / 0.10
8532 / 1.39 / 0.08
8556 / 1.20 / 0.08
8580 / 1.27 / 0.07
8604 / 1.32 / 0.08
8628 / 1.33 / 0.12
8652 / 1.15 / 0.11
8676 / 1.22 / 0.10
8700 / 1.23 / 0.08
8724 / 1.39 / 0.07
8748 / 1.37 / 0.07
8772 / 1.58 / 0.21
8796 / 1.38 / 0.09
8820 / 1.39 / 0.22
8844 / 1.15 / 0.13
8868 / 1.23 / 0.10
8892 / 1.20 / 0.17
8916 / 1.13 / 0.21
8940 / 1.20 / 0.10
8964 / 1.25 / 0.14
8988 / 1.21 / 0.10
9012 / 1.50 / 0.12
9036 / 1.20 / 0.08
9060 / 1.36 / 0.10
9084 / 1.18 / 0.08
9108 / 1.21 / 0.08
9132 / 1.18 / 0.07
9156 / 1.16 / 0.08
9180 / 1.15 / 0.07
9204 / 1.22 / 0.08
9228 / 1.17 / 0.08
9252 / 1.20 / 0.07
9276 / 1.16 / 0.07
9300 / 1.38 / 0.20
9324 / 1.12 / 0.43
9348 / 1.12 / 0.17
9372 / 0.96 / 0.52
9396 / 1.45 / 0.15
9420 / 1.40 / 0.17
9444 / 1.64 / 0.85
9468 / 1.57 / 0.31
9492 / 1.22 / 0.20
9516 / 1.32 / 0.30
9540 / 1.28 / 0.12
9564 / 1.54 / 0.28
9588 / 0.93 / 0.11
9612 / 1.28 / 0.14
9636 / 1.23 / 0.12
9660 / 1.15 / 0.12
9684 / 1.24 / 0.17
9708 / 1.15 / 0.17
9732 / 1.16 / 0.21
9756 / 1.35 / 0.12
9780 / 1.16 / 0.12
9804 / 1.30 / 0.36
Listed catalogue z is 0.25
